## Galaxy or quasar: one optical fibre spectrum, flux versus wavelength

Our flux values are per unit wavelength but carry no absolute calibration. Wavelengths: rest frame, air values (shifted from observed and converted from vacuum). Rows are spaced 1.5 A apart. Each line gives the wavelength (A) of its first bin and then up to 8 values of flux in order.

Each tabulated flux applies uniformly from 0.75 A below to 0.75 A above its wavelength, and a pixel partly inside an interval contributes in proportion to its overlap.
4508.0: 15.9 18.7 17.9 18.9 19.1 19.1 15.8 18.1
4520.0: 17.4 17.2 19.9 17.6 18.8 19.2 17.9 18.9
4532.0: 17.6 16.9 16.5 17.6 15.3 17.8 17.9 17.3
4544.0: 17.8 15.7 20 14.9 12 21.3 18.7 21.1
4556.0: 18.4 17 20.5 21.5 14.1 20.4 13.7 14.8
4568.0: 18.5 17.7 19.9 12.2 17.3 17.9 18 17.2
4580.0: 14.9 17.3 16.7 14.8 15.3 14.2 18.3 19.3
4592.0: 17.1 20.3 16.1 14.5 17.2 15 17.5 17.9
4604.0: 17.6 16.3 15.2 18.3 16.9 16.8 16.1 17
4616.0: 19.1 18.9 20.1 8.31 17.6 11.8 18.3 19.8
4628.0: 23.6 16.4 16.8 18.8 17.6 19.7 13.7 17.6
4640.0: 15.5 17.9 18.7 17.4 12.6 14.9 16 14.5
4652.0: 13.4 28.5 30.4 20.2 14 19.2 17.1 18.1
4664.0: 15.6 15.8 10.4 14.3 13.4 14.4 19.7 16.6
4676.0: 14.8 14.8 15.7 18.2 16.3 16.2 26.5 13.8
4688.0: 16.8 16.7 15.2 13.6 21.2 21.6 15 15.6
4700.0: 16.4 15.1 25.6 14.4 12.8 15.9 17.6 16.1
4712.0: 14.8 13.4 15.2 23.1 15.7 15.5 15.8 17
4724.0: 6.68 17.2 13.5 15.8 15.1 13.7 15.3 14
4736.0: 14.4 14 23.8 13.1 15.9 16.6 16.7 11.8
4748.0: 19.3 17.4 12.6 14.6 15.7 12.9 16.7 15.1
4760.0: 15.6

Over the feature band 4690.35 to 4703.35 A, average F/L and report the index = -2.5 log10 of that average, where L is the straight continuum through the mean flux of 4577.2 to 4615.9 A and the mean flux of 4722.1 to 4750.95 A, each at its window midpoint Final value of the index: -0.12 mag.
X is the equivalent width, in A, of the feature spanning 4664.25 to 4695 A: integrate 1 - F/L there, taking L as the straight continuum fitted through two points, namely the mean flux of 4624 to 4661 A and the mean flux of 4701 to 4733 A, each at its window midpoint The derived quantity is 1.1 A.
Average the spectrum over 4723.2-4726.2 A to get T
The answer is 11.9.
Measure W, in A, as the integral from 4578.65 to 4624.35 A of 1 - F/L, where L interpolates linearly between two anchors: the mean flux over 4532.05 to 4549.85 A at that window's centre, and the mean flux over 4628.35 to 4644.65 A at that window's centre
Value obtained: 1.8 A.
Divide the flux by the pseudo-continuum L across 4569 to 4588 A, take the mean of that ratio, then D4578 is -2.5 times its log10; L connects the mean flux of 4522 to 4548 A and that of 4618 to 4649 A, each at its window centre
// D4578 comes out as 0.06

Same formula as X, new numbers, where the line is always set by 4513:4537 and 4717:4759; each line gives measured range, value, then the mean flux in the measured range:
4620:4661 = -2.7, 17.6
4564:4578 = 0.5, 16.7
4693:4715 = -1.4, 16.7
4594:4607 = 0.4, 16.5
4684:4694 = -0.9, 17.4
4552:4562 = -0.9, 19.2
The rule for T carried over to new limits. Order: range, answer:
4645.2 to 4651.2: 14.5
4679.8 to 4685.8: 19.3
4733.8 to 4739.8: 16.5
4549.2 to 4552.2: 16.5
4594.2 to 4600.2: 15.7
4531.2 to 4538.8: 16.8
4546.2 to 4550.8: 15.7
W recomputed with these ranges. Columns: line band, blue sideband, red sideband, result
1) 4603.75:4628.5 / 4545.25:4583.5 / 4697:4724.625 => -0.3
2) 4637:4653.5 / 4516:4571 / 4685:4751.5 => 0.4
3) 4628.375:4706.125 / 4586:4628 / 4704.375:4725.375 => -5.0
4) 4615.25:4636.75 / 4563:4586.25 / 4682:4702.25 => -0.8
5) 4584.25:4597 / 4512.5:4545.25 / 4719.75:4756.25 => 0.2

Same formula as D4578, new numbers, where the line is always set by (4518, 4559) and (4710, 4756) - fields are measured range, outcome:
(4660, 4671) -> 0.08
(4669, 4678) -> 0.04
